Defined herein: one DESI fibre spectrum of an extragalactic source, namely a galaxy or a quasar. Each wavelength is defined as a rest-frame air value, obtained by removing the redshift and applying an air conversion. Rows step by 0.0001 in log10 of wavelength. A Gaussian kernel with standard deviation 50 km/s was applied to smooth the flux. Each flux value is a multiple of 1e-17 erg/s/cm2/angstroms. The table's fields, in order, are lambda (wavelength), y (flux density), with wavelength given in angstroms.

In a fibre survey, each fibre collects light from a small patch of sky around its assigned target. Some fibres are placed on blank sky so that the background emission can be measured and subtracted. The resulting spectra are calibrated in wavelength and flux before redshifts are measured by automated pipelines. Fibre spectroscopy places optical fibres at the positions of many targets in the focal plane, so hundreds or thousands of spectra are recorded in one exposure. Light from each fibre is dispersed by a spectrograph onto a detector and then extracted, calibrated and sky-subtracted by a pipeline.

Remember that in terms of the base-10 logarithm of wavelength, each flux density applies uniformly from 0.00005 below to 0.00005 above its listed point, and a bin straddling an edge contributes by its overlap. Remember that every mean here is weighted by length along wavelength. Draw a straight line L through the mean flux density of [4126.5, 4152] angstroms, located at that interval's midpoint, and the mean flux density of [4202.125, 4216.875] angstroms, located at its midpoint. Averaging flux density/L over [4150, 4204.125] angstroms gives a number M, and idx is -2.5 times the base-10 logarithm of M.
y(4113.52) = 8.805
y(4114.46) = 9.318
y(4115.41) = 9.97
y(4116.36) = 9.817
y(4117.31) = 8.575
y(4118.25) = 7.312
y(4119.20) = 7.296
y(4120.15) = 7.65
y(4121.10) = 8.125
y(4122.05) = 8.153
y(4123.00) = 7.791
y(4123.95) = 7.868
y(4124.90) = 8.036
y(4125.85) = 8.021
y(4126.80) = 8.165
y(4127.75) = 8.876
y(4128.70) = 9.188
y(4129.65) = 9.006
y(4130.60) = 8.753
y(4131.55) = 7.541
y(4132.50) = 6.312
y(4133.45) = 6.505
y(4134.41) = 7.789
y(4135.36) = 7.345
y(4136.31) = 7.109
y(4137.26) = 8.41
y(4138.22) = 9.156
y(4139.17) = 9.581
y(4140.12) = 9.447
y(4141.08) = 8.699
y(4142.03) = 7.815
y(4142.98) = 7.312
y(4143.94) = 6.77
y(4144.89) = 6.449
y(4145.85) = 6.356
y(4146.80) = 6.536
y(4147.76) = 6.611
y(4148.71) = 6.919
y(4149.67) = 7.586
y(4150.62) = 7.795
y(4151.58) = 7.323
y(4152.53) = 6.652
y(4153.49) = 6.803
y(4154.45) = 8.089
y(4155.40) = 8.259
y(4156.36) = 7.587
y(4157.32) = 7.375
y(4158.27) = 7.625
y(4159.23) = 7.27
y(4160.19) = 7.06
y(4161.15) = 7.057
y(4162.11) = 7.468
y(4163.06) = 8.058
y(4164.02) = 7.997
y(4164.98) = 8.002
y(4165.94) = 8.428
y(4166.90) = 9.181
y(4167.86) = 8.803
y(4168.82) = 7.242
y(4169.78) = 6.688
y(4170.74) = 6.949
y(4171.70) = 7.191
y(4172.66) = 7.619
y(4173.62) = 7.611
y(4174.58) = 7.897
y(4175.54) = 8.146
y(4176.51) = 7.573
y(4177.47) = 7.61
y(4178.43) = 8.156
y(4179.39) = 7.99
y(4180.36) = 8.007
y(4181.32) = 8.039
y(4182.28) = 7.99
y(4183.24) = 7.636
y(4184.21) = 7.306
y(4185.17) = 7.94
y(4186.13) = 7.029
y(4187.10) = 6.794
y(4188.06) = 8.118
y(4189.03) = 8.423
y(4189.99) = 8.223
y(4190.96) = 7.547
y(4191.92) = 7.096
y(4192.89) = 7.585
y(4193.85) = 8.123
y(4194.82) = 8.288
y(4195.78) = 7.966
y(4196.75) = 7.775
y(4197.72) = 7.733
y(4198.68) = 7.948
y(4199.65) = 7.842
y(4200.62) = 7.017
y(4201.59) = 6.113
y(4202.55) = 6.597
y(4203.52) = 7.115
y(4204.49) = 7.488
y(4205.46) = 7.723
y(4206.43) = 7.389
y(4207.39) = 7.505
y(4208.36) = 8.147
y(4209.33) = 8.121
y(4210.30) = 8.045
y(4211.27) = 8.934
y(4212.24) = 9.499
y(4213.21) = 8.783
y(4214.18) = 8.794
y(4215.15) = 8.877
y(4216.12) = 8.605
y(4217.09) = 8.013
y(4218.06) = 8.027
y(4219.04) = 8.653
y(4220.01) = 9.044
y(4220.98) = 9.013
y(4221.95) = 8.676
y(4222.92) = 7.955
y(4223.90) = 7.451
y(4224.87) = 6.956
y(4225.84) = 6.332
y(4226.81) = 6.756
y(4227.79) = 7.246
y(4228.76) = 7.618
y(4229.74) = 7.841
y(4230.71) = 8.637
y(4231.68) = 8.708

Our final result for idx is 0.04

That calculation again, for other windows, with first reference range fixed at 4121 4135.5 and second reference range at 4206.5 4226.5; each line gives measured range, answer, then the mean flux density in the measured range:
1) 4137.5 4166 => 0.06 mag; 7.6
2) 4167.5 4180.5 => 0.06 mag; 7.66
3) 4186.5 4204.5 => 0.08 mag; 7.56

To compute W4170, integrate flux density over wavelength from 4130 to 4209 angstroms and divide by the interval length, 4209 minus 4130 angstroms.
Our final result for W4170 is 7.63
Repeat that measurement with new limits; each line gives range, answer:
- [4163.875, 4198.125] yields 7.79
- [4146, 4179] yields 7.55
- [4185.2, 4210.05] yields 7.6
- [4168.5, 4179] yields 7.53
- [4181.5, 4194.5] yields 7.69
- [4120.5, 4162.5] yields 7.69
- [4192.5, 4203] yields 7.55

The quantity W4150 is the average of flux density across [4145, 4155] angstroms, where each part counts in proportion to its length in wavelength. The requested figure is 7.06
